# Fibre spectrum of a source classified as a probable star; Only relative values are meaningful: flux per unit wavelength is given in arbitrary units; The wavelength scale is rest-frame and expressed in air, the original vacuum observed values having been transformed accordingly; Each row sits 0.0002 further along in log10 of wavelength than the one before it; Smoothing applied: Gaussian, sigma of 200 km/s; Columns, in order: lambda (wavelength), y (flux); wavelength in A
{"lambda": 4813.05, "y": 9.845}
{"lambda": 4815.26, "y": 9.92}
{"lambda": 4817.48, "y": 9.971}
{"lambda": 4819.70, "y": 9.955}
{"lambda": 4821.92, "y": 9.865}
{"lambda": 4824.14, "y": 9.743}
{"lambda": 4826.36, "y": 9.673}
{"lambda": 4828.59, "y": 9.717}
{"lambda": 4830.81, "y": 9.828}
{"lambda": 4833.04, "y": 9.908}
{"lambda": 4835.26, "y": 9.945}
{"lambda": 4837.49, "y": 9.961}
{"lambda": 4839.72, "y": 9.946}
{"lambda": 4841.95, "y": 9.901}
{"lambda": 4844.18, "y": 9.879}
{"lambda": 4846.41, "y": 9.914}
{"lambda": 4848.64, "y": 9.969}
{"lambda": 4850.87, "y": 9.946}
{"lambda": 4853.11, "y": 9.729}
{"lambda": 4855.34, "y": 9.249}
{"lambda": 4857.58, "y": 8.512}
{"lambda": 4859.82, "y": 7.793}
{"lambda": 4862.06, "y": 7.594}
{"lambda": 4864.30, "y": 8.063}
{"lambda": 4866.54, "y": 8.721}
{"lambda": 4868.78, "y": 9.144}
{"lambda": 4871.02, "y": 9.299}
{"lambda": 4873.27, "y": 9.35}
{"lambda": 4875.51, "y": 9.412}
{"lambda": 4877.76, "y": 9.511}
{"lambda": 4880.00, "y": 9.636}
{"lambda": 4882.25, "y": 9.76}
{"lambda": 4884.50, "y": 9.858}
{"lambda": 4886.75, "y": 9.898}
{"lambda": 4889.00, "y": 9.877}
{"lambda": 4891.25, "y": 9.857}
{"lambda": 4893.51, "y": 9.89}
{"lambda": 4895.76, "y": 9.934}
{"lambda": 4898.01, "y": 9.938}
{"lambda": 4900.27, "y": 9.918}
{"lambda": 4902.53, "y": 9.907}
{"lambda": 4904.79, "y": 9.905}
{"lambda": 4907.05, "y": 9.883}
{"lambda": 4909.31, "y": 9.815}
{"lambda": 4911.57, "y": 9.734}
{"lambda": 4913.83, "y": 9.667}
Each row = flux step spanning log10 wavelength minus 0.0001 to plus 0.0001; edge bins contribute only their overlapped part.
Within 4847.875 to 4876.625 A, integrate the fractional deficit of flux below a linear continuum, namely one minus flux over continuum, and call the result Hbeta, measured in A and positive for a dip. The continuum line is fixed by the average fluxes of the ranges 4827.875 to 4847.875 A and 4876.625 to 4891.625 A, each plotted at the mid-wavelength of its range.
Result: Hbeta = 2.5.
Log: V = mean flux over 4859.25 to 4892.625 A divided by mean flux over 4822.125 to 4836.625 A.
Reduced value 0.9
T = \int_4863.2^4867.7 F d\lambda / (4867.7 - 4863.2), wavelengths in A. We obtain 8.4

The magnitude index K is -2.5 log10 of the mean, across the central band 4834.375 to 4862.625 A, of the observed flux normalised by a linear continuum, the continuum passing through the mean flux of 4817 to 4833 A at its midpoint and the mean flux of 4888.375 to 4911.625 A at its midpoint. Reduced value 0.04 mag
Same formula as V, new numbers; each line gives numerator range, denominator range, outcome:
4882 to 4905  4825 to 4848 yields 1.00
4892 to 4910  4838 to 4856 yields 1.01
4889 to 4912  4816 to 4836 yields 1.00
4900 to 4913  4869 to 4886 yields 1.03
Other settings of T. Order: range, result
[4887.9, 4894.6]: 9.87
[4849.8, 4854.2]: 9.82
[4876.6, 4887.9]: 9.73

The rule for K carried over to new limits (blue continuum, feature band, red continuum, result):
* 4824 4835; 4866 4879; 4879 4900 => 0.064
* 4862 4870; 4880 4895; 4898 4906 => -0.057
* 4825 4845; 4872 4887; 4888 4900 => 0.031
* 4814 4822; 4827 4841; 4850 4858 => -0.019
